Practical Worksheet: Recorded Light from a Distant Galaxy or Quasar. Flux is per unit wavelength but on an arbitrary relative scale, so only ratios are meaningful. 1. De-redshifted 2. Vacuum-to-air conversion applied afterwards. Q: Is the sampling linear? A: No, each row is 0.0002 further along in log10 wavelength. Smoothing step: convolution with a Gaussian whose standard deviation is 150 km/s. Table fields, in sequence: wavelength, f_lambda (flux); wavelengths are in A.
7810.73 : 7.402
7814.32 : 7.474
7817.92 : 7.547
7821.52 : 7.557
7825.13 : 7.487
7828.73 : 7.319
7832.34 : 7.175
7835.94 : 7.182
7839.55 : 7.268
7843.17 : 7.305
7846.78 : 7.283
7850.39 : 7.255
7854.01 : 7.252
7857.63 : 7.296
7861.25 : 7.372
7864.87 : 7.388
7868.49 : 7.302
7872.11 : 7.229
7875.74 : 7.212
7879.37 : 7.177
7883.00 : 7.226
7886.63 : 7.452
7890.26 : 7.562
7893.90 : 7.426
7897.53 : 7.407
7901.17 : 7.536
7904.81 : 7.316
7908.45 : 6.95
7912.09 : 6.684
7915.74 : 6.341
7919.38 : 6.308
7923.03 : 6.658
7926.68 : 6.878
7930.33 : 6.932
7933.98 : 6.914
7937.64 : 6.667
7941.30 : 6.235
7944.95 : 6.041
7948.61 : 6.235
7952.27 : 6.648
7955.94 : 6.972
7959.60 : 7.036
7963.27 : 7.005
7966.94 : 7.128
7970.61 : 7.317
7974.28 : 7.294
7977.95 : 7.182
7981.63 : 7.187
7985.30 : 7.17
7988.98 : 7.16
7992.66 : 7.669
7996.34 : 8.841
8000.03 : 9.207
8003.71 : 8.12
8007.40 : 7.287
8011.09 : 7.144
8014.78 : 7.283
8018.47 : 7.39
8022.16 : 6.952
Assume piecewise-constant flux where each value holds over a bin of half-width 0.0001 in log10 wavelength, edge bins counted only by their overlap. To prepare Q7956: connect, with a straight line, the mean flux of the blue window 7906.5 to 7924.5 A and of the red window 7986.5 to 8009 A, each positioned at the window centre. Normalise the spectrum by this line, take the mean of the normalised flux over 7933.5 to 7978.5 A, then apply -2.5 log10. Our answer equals 0.076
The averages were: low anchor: 6.59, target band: 6.81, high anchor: 8.03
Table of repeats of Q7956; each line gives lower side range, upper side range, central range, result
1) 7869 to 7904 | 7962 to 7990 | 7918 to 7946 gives 0.11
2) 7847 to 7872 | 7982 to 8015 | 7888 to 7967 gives 0.10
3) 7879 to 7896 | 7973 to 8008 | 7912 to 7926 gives 0.15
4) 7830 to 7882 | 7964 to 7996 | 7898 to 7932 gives 0.07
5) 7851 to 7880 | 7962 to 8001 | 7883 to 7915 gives 0.01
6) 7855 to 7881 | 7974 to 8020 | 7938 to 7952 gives 0.19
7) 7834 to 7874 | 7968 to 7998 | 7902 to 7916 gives 0.07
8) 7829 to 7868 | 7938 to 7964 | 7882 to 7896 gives -0.06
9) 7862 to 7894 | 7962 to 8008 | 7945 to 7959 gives 0.14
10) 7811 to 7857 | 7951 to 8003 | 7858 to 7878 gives 0.01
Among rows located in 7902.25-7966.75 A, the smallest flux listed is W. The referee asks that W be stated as 6.041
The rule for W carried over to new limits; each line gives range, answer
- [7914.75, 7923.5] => 6.308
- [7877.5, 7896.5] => 7.177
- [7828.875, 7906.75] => 7.175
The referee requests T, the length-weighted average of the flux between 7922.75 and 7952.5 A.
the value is 6.57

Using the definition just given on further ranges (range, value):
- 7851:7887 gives 7.28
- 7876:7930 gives 7.07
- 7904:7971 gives 6.73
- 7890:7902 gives 7.47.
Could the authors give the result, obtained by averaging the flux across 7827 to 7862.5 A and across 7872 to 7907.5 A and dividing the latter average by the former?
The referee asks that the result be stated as 1.0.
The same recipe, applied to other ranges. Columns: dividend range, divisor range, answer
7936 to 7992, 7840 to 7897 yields 0.94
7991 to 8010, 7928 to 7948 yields 1.25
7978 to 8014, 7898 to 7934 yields 1.12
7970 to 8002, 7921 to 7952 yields 1.17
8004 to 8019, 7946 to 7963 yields 1.09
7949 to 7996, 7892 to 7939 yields 1.04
